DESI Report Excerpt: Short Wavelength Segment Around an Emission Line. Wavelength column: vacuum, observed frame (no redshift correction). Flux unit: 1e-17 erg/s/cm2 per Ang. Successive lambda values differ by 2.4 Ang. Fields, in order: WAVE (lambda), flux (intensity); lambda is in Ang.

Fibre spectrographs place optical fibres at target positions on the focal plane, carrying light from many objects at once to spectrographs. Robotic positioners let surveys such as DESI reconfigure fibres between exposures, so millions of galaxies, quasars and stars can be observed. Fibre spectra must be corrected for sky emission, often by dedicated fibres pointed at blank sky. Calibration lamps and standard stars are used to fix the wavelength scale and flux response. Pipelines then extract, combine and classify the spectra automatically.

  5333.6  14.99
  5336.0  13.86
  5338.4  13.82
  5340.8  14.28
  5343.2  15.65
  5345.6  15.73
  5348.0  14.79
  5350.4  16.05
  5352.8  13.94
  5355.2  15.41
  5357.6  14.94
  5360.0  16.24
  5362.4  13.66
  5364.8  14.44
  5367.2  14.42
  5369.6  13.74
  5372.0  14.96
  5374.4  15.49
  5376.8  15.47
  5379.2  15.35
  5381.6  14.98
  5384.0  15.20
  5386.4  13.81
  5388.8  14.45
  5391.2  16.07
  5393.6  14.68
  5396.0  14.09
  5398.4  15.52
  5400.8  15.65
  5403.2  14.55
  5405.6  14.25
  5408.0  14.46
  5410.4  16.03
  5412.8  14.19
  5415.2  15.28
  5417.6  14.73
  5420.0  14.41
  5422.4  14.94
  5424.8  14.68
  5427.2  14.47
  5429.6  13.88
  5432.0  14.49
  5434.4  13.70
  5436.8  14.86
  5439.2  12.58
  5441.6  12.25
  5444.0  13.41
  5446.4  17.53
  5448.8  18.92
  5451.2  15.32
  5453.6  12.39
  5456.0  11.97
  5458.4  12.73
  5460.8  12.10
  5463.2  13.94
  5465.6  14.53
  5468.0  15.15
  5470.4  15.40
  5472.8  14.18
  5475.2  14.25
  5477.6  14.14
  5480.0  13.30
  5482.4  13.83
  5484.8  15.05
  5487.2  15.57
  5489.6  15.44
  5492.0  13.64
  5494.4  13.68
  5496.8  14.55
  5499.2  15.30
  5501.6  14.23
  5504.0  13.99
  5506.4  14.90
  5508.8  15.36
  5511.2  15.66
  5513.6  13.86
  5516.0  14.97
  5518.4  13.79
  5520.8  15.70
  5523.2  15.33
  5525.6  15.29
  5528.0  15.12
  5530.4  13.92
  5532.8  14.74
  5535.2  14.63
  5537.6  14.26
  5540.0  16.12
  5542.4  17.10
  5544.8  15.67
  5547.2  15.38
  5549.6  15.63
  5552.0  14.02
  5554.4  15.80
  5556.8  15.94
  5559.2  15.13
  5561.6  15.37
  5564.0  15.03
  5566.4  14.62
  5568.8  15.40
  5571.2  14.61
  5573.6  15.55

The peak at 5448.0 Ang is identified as H-beta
